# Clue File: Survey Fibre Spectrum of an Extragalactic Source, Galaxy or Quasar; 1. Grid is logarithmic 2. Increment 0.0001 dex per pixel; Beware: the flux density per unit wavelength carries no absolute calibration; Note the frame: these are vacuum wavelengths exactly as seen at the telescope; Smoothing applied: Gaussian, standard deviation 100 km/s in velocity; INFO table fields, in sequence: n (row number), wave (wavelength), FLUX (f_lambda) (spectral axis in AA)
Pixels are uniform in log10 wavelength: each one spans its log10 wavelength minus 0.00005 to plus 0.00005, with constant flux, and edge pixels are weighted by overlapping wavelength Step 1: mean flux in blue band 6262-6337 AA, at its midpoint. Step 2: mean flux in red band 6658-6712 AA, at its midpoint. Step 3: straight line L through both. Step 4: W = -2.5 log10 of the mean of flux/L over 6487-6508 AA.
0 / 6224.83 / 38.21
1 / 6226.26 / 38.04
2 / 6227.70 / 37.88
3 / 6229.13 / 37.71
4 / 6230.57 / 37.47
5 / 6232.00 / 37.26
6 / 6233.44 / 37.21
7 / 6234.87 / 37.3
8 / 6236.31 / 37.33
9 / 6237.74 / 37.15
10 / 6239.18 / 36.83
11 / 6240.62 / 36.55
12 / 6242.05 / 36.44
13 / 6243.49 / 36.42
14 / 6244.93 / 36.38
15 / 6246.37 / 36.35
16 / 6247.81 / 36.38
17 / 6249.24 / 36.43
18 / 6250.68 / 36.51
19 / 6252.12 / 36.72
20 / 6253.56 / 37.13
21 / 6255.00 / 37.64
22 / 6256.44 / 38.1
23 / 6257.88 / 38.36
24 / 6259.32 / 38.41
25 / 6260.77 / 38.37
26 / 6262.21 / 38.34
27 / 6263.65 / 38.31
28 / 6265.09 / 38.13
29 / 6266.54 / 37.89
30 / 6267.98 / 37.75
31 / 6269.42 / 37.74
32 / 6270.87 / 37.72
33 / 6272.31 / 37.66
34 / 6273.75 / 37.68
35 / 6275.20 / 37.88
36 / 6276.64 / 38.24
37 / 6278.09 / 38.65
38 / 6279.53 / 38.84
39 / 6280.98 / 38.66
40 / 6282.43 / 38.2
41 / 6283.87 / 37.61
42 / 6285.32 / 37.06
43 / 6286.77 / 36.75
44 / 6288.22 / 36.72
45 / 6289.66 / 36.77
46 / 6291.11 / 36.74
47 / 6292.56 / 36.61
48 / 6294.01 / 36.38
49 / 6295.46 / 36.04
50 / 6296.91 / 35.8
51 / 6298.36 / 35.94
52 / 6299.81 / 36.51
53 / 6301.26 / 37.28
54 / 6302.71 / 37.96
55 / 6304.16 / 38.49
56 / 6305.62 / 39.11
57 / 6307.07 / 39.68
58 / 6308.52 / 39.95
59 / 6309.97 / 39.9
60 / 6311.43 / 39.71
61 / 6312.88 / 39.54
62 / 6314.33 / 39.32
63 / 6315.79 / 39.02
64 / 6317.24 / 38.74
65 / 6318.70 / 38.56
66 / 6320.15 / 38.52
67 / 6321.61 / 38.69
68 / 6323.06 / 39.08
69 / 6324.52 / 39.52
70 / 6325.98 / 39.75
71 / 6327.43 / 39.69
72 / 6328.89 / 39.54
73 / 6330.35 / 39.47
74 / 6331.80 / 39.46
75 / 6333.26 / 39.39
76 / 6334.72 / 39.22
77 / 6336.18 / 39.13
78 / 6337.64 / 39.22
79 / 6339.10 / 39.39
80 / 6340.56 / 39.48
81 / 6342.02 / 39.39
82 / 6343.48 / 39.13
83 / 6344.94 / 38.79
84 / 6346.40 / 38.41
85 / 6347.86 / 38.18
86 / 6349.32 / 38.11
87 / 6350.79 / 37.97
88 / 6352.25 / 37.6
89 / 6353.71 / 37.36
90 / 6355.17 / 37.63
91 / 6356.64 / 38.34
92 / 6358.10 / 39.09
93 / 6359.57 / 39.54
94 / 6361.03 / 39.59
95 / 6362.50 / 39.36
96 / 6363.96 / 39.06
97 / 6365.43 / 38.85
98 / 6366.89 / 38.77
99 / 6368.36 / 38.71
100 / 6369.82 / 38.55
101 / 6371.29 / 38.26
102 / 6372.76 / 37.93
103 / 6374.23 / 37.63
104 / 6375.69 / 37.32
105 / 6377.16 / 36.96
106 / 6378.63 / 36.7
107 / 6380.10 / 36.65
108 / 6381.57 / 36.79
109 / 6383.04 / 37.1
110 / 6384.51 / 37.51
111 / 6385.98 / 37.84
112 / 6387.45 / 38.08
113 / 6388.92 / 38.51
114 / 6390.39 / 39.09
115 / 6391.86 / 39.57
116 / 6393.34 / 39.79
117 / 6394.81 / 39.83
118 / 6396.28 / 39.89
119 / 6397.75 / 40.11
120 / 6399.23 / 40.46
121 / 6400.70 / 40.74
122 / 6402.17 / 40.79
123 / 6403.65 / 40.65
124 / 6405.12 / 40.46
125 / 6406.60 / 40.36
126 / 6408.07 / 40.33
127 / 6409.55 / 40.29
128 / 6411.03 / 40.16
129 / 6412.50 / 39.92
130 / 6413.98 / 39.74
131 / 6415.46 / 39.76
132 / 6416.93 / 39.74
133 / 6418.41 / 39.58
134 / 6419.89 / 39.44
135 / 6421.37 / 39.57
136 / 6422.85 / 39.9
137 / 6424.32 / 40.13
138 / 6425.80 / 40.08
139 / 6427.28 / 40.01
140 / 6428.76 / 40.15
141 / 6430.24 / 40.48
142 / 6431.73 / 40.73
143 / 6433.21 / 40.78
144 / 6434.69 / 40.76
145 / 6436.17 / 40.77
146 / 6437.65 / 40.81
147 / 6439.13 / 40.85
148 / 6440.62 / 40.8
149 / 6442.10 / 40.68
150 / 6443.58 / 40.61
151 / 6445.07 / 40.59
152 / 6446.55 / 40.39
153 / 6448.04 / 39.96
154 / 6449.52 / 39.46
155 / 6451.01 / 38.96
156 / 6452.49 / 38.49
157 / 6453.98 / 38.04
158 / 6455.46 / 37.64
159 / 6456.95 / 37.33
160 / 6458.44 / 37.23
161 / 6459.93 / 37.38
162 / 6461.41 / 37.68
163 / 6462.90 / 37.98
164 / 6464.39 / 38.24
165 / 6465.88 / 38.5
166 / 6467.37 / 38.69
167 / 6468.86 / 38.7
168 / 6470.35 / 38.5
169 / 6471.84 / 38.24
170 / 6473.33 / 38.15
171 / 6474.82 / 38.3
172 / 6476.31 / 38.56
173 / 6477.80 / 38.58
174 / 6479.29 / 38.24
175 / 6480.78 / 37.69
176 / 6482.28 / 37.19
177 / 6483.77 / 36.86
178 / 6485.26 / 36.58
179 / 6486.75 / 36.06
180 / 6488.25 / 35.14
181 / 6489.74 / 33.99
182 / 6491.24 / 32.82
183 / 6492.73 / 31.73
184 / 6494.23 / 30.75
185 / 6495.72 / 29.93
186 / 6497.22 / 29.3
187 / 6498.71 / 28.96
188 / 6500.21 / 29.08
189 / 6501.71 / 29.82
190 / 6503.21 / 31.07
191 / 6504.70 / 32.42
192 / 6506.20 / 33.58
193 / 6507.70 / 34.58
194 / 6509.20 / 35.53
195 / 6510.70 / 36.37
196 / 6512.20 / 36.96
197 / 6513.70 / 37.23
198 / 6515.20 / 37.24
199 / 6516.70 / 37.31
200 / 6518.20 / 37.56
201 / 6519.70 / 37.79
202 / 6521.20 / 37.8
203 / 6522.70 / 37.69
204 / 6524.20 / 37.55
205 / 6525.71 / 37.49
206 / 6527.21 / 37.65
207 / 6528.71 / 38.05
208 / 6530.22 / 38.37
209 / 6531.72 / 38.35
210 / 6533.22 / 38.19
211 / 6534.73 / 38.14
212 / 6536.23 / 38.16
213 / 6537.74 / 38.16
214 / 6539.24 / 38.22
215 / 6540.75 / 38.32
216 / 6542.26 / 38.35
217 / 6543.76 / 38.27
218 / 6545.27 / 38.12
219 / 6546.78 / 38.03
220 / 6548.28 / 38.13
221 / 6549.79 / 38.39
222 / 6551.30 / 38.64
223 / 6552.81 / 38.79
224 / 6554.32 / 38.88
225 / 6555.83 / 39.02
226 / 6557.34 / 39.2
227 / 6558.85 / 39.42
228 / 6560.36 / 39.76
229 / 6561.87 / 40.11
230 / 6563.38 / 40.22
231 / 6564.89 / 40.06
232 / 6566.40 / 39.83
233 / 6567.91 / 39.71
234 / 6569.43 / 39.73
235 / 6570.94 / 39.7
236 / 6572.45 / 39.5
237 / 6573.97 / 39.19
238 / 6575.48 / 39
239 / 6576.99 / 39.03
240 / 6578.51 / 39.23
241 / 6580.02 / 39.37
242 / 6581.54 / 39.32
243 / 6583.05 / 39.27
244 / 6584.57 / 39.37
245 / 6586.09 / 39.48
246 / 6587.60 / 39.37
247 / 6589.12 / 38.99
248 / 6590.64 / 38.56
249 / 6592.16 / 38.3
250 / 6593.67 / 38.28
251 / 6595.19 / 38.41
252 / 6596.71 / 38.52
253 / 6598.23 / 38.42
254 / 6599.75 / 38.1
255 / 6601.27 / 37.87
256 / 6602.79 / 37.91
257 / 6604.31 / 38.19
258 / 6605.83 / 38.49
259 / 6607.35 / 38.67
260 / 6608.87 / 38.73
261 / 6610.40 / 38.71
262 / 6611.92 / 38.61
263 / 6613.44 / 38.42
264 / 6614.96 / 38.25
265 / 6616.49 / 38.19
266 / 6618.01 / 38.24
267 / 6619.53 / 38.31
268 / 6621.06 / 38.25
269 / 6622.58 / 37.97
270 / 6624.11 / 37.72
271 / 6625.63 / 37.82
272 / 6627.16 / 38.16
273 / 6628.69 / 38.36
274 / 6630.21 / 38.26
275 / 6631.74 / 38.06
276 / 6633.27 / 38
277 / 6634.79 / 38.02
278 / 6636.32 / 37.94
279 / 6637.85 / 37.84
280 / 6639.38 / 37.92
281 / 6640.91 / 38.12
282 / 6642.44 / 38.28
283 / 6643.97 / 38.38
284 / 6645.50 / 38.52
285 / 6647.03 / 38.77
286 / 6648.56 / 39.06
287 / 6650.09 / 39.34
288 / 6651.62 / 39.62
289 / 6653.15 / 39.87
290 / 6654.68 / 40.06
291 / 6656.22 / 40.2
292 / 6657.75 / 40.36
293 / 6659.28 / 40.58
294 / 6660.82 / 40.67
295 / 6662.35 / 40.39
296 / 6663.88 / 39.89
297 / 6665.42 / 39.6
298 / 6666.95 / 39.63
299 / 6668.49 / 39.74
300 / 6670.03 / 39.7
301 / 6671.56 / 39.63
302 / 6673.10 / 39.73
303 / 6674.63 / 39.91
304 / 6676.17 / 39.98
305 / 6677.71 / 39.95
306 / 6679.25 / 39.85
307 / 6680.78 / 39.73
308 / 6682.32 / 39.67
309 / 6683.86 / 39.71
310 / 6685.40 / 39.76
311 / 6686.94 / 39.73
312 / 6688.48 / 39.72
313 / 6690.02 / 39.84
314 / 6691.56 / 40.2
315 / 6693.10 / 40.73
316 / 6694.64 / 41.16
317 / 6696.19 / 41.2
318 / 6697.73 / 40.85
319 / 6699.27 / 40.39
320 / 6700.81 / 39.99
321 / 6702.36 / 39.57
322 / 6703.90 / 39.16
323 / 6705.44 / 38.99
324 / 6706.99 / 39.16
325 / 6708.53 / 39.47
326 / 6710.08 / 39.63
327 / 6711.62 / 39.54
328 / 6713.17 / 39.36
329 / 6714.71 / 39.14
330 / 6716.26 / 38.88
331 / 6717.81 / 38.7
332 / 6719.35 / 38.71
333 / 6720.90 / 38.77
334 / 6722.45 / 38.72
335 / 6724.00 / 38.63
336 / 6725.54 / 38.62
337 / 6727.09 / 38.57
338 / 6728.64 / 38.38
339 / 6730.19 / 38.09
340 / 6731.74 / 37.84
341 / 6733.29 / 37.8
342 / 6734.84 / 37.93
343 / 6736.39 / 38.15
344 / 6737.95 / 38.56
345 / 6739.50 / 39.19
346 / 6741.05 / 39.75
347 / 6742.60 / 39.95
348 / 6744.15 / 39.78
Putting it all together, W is 0.229 mag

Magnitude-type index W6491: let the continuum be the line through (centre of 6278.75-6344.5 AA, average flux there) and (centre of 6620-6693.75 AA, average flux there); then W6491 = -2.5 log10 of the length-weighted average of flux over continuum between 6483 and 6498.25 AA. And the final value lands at 0.169 mag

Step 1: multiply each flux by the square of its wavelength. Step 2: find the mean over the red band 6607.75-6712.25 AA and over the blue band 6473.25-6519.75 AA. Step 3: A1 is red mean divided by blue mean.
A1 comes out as 1.19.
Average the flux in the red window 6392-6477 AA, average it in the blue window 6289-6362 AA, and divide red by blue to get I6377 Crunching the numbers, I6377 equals 1.0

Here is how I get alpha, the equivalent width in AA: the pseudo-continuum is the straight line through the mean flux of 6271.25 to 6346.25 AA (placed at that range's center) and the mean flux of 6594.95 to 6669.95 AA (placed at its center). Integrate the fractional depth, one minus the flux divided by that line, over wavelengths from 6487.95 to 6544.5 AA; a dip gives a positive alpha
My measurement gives 4.6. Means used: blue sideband 38.4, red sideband 38.7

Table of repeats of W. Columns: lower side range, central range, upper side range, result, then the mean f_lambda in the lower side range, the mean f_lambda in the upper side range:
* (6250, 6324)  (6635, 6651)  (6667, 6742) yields 0.022 mag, 38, 39.4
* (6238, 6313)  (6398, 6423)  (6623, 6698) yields -0.052 mag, 37.6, 39.4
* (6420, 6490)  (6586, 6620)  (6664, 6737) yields 0.020 mag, 38.9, 39.4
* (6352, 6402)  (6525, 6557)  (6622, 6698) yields 0.020 mag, 38.5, 39.4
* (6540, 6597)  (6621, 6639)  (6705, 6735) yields 0.026 mag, 39.1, 38.8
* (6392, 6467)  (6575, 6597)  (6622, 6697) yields 0.013 mag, 39.7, 39.3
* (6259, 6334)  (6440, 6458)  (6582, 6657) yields -0.028 mag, 38.2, 38.5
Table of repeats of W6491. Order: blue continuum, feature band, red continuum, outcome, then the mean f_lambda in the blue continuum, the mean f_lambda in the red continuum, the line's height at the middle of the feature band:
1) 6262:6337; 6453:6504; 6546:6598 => 0.09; 38.3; 39.1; 38.8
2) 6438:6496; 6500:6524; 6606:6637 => 0.07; 37.7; 38.2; 37.8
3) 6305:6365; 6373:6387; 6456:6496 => 0.03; 39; 36.7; 38.3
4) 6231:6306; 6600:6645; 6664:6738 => 0.02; 37.4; 39.4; 39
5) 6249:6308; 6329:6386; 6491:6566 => -0.03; 37.6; 36.6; 37.3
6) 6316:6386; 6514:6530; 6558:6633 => 0.03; 38.6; 38.8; 38.7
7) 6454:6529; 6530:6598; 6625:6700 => -0.04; 36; 39.4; 37.4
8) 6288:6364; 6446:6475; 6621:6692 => 0.01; 38.5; 39.2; 38.8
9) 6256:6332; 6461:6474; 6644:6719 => 0.02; 38.2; 39.8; 38.9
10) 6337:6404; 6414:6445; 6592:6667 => -0.04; 38.7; 38.7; 38.7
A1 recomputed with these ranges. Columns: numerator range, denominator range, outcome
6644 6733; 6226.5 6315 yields 1.20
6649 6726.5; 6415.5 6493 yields 1.10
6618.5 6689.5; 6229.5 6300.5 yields 1.18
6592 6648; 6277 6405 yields 1.08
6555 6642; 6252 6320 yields 1.12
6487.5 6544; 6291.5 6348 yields 0.98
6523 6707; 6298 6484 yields 1.07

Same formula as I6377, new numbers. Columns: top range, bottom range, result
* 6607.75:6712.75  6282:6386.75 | 1.03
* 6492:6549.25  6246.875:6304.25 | 0.96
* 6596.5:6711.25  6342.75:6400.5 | 1.02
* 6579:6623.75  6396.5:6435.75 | 0.96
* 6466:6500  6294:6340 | 0.92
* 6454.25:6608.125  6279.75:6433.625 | 0.96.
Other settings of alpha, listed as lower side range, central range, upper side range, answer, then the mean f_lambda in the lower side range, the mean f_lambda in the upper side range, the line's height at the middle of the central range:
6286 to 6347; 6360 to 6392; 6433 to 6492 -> 0.3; 38.5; 38.4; 38.4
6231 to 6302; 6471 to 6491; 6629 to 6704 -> 0.7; 37.3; 39.5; 38.5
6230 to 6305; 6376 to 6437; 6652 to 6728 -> -2.2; 37.3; 39.7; 38.1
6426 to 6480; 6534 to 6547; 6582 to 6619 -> 0.2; 39.2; 38.6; 38.8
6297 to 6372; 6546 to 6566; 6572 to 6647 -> -0.3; 38.8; 38.5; 38.5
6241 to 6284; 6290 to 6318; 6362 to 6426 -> 0.1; 37.6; 39.1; 38.1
